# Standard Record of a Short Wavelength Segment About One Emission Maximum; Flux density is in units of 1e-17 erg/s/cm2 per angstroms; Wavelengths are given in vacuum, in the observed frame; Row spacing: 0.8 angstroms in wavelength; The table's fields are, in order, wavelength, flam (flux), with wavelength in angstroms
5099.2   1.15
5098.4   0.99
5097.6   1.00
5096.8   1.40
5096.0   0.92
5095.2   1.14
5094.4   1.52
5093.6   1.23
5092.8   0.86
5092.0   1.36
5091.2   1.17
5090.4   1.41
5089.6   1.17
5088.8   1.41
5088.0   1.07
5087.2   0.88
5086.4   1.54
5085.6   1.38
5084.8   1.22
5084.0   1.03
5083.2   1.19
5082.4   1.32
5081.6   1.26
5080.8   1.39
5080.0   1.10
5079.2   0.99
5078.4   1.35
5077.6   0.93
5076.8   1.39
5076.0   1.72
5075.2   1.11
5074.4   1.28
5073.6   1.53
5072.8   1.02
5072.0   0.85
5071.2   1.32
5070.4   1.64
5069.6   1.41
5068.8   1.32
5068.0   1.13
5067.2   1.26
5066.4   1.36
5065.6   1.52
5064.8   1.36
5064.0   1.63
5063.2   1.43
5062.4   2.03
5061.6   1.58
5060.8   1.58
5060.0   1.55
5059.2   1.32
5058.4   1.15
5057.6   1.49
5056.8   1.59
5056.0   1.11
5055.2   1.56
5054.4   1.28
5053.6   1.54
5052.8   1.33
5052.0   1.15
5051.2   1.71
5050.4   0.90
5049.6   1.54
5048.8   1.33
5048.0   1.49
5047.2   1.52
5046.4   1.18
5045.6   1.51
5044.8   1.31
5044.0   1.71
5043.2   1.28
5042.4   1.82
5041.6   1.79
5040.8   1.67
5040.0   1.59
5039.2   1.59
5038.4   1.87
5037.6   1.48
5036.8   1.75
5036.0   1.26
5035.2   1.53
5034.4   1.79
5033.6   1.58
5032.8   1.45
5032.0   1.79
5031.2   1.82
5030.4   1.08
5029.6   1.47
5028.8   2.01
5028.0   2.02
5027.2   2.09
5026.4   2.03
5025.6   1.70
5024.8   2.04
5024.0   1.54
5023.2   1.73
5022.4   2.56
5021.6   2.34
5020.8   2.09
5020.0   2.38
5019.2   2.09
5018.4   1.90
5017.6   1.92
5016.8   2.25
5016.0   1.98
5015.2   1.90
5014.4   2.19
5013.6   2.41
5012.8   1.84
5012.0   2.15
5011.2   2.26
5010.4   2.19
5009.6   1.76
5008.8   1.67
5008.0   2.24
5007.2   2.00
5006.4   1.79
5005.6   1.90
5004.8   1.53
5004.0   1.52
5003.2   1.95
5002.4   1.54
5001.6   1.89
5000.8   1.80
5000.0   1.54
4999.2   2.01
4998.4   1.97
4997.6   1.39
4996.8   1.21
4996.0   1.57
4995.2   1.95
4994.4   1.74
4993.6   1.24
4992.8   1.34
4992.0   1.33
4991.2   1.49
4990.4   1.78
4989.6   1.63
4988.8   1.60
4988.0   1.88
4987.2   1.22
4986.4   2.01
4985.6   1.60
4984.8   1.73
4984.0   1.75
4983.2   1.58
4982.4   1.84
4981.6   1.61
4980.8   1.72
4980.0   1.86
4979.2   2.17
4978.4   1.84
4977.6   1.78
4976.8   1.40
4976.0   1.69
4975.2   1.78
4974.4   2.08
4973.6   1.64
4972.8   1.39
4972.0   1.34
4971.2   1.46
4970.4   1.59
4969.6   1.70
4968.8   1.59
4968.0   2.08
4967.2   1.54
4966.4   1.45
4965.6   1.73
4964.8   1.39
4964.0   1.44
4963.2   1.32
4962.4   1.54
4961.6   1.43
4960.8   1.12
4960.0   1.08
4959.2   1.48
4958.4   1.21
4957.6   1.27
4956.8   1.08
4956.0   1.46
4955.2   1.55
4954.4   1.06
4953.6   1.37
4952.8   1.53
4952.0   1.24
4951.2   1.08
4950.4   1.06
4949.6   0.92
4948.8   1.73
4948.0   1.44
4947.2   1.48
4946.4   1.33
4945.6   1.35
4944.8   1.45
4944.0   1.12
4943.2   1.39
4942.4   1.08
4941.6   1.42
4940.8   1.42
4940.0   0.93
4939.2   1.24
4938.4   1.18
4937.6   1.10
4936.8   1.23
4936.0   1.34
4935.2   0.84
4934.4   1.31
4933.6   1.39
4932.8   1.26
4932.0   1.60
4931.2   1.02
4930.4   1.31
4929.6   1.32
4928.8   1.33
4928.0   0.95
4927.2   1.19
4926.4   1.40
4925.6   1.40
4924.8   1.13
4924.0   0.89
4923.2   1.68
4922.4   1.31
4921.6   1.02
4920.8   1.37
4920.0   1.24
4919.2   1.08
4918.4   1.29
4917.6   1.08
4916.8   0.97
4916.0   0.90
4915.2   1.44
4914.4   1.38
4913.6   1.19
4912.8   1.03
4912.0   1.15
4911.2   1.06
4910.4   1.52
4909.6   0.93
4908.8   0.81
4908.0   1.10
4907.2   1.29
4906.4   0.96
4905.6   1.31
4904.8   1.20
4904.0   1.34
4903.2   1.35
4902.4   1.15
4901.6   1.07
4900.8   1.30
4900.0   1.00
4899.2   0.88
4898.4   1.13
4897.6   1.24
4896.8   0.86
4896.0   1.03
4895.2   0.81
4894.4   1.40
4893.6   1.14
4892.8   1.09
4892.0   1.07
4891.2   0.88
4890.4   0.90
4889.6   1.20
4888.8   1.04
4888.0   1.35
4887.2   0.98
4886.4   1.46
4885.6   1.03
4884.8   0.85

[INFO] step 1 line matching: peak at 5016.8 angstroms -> C III] 1909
